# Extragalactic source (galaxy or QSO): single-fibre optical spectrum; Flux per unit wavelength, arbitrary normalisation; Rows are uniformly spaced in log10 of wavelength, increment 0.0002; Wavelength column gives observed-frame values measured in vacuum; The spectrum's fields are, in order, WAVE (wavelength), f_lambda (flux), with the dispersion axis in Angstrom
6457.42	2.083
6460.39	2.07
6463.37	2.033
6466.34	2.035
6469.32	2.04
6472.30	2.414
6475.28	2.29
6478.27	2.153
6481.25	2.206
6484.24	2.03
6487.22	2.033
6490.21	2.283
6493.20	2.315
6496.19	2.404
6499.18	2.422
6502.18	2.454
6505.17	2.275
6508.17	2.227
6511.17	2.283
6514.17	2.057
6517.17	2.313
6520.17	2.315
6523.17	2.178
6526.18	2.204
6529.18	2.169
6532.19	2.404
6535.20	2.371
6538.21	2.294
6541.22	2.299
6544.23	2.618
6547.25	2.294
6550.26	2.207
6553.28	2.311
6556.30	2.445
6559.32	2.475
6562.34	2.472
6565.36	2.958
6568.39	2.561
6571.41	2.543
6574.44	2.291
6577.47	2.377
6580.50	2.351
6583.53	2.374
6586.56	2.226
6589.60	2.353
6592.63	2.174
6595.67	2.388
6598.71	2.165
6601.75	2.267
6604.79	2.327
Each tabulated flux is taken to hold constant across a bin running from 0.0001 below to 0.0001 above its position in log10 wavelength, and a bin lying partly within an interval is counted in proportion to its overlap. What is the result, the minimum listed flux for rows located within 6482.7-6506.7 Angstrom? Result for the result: 2.03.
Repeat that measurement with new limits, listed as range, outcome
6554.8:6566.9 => 2.445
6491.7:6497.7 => 2.315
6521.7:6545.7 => 2.169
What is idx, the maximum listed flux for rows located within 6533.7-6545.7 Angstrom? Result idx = 2.618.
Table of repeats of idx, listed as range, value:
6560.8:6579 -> 2.958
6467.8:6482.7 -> 2.414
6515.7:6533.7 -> 2.404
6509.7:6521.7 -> 2.315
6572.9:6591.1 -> 2.377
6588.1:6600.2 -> 2.388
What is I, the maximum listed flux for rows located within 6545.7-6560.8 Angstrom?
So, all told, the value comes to 2.475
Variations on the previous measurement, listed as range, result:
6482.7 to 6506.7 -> 2.454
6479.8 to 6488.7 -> 2.206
